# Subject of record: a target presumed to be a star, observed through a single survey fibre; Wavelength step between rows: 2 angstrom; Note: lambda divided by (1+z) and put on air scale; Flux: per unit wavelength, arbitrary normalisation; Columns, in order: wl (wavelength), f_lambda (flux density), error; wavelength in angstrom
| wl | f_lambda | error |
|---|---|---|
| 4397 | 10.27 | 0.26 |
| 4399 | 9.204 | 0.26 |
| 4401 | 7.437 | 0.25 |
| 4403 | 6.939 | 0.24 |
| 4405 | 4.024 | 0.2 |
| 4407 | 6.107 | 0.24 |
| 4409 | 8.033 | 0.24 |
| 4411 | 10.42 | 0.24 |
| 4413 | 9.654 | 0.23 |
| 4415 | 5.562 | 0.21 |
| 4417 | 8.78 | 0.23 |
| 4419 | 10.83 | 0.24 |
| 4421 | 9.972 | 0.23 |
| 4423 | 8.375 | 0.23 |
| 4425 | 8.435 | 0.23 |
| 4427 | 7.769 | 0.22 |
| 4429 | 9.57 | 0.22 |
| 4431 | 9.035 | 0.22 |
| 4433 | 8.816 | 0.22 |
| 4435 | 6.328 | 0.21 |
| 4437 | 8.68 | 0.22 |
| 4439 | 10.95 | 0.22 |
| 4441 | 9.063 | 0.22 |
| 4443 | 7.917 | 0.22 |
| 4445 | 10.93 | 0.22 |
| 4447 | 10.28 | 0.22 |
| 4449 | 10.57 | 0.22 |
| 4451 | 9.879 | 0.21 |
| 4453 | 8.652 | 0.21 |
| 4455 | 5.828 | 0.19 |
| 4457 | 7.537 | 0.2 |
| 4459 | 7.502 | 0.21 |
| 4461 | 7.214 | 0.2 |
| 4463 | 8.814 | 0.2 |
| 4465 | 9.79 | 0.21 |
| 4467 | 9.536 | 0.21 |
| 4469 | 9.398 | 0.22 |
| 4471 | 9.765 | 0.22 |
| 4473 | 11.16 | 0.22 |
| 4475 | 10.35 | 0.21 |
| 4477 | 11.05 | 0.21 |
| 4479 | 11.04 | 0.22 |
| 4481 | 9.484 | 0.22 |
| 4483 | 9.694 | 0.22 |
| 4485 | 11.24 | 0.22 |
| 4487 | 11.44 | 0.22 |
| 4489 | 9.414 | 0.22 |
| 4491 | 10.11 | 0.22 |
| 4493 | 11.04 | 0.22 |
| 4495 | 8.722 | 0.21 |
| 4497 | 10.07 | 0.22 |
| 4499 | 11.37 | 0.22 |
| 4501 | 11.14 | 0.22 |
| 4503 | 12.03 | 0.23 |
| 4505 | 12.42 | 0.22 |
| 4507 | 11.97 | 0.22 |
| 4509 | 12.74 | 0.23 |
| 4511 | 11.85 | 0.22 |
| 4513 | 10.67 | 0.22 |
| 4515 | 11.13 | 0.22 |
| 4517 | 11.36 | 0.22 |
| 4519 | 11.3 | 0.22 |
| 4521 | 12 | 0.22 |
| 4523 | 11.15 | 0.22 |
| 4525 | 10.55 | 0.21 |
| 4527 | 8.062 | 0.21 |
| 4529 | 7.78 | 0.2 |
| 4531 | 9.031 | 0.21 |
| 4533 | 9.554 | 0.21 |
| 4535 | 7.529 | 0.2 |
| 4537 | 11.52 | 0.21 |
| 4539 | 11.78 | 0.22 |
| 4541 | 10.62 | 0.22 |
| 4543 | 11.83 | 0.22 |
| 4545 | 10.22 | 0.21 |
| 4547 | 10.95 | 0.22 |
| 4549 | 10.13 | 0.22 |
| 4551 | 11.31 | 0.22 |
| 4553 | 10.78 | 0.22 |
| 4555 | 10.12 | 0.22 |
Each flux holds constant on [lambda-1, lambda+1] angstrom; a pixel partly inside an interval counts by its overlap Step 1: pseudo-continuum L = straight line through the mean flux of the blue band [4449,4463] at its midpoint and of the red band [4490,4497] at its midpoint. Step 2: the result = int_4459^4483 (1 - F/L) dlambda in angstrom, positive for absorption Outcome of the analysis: -2.3 angstrom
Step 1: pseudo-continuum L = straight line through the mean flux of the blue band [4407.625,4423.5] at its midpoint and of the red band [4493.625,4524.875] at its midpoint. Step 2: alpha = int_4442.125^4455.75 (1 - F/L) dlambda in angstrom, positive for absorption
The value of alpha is 0.74 angstrom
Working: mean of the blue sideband 8.9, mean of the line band 9.22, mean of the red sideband 11.3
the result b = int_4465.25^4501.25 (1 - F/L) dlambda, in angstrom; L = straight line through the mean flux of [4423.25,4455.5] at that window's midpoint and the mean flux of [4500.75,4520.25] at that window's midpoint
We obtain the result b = 1.1 angstrom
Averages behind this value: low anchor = 8.95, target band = 10.3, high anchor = 11.7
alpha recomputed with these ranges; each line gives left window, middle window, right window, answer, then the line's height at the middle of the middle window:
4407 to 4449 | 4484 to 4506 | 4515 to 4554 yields -2.1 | 9.87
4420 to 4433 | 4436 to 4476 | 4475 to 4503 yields 1.8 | 9.63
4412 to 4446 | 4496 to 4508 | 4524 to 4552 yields -2.3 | 9.67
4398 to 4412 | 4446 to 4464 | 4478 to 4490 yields 1.6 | 9.31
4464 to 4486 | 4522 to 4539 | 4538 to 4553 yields 2.0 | 10.8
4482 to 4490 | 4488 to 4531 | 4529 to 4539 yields -3.4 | 9.97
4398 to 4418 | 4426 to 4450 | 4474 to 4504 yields -1.2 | 8.7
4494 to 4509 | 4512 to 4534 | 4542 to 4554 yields 1.6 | 11.1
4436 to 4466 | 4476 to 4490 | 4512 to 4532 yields -1.4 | 9.54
